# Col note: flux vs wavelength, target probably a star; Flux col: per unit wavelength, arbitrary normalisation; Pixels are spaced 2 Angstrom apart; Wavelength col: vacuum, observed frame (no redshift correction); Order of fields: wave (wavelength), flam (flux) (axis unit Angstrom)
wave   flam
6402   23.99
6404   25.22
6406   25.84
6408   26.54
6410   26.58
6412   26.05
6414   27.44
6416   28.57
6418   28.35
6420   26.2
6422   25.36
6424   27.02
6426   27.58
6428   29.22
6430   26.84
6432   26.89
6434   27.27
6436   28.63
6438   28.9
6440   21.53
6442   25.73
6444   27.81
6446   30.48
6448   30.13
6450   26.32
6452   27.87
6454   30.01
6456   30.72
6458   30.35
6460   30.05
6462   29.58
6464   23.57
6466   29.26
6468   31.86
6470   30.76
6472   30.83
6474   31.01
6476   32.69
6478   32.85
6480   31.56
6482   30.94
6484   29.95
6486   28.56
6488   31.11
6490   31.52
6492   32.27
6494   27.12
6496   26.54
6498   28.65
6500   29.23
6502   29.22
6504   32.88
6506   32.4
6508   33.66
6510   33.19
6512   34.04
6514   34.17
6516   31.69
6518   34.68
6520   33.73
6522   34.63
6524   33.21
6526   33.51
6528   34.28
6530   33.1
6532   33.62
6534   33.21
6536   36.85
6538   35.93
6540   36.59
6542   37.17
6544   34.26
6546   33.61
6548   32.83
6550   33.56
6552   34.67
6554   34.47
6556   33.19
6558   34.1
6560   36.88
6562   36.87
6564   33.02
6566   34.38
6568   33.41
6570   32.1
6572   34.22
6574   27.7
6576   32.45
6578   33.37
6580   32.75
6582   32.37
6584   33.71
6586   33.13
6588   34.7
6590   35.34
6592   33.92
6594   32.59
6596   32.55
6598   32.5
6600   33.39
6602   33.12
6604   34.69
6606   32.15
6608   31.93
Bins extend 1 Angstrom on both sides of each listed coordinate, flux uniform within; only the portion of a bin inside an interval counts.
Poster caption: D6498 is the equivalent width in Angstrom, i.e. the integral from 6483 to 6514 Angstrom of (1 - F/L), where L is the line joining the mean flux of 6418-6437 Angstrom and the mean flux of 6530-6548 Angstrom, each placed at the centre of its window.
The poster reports 1.3 Angstrom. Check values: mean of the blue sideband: 27.3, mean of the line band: 30.8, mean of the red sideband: 34.9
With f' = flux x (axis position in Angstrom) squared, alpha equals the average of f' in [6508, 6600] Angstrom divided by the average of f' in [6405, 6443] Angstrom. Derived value 1.31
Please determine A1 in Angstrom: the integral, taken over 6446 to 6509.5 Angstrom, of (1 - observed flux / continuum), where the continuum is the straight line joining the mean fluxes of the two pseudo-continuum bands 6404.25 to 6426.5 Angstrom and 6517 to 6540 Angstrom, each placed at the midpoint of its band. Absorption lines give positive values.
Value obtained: 1.6 Angstrom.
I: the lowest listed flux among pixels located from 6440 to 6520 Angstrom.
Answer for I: 21.53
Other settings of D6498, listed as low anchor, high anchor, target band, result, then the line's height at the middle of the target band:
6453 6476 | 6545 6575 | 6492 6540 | -1.0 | 32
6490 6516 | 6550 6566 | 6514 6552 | -1.4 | 33.1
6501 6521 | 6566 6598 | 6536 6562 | -1.5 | 33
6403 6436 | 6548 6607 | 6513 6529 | -1.3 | 31.2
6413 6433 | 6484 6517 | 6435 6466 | 0.5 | 28.6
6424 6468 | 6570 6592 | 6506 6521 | -1.5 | 30.5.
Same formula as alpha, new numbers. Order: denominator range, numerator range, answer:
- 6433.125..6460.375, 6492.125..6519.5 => 1.13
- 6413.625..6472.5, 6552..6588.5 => 1.24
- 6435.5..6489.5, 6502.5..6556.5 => 1.18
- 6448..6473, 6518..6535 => 1.17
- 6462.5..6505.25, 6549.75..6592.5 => 1.15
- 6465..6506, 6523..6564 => 1.15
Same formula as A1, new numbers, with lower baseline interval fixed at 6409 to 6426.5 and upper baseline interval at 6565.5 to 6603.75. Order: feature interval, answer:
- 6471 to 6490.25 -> -1.2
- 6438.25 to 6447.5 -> 0.4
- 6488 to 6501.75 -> 0.2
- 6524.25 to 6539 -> -1.5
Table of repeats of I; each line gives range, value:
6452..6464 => 23.57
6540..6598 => 27.7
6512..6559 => 31.69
